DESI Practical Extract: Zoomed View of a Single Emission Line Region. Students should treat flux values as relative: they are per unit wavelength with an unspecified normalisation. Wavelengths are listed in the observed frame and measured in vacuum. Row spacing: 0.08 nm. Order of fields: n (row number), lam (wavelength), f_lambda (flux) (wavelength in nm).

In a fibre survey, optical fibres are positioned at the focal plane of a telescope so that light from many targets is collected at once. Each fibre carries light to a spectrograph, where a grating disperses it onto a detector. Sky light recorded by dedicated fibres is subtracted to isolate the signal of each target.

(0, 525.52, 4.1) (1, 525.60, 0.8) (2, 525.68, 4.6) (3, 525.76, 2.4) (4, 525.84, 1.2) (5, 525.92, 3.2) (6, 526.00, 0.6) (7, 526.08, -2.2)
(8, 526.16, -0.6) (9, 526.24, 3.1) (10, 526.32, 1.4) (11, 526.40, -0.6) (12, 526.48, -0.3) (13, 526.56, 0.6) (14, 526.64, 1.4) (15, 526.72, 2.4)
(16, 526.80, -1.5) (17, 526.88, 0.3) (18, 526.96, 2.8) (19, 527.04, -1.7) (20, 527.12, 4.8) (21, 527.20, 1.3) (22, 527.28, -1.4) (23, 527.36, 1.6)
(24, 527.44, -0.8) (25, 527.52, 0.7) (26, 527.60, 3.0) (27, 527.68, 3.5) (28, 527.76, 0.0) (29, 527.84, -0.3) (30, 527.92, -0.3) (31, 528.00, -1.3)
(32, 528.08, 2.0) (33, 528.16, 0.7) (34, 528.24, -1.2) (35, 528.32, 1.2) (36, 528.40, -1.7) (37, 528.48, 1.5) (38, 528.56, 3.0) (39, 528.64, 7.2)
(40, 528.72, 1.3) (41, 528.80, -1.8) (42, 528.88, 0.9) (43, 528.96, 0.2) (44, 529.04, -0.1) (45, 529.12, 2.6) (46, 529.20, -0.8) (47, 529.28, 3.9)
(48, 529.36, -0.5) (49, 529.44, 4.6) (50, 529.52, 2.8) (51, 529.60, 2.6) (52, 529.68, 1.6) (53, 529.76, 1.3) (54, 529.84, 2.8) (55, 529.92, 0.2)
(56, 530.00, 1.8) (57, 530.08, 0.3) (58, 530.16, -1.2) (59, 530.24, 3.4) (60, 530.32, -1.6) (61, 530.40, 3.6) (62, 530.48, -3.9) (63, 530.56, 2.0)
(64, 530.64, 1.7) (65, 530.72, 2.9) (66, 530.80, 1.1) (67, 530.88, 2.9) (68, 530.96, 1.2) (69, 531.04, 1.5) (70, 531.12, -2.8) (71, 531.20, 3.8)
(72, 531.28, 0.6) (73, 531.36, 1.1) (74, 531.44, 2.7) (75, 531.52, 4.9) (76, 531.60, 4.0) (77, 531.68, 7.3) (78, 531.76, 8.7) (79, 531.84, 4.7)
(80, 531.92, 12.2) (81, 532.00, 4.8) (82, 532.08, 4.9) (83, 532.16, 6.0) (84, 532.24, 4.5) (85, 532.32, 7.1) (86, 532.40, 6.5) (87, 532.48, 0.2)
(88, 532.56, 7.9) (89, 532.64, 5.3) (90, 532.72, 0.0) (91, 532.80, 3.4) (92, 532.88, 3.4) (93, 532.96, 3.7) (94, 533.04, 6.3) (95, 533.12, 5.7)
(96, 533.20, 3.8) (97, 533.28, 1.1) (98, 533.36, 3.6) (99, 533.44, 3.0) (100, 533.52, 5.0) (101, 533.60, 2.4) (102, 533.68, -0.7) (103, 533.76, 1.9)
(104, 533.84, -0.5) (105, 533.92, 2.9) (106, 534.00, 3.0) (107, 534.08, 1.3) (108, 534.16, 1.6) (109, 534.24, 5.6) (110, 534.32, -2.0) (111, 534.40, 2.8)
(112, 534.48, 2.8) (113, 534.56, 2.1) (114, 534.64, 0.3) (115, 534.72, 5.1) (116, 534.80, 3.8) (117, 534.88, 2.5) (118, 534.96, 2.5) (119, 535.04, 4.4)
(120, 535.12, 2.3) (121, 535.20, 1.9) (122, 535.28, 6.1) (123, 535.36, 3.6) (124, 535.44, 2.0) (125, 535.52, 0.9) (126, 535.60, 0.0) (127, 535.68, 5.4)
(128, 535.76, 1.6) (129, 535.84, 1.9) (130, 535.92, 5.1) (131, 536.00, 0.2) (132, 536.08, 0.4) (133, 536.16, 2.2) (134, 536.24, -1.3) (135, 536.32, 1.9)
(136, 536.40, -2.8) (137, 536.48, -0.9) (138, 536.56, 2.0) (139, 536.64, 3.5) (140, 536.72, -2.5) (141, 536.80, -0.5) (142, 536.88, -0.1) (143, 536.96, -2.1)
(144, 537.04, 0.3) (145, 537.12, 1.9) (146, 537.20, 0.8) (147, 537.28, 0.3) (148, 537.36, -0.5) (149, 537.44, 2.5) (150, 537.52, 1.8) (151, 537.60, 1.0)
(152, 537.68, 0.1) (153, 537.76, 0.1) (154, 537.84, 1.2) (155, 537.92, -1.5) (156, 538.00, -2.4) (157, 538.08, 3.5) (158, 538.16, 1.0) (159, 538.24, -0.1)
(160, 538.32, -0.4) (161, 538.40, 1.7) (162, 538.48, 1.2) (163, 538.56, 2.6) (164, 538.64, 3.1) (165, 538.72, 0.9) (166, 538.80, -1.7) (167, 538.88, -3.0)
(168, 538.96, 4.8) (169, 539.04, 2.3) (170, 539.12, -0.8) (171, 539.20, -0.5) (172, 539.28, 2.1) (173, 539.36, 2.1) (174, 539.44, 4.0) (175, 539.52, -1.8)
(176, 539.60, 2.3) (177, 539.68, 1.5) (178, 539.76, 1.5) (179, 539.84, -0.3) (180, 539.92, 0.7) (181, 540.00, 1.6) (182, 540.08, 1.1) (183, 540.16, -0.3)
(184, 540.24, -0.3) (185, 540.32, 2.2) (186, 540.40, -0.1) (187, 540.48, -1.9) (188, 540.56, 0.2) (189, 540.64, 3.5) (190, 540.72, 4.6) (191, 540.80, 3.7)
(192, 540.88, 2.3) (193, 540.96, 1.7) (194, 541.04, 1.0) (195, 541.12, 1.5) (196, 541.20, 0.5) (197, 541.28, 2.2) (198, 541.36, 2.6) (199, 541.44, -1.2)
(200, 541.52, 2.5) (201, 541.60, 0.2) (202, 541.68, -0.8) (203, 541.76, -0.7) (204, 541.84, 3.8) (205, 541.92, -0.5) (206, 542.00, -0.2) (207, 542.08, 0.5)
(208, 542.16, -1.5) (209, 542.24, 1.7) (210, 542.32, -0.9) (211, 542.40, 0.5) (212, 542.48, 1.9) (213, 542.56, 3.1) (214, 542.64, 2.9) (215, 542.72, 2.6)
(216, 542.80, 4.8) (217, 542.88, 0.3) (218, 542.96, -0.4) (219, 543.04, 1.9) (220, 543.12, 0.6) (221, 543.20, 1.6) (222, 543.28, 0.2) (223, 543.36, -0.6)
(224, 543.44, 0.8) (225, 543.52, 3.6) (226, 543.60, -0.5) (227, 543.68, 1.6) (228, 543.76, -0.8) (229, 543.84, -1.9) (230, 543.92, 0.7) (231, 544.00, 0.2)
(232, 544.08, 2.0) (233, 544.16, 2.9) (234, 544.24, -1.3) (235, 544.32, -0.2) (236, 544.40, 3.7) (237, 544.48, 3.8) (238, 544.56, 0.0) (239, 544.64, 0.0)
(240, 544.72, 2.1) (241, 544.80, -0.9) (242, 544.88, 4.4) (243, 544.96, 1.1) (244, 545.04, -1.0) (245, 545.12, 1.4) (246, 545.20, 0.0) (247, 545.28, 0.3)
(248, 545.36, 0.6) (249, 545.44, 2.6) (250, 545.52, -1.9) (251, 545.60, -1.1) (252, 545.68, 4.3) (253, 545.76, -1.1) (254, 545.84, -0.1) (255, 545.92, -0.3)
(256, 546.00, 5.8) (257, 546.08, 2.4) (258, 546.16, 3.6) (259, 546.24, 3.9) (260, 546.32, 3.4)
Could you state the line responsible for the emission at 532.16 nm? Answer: Ly-alpha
